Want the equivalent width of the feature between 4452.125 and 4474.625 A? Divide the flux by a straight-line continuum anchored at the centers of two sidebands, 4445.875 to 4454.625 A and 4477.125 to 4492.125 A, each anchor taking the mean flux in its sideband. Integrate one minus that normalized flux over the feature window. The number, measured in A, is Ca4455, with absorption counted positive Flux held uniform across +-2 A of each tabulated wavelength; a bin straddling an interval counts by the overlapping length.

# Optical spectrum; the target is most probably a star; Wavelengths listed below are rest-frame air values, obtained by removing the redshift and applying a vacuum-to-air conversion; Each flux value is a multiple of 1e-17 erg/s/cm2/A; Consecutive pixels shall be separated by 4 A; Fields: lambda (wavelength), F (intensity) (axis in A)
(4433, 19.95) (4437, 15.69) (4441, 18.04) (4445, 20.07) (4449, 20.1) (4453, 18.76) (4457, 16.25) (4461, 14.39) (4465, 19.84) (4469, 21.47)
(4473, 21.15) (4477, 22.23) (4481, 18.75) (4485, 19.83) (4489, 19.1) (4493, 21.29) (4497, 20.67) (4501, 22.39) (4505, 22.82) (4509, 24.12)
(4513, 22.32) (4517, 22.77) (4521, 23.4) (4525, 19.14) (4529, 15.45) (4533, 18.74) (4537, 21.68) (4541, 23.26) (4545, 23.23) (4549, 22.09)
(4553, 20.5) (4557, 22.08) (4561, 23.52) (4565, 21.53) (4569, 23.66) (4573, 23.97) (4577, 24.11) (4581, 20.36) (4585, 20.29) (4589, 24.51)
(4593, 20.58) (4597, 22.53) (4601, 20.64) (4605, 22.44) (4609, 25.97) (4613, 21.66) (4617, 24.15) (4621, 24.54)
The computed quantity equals 1.2 A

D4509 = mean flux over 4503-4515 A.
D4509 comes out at 23.1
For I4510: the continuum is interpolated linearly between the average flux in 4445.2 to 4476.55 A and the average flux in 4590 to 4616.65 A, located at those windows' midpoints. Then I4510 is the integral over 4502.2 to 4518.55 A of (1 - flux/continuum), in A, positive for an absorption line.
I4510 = -2.2 A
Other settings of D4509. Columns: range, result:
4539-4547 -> 23.2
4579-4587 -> 20.3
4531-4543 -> 21.2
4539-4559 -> 22.2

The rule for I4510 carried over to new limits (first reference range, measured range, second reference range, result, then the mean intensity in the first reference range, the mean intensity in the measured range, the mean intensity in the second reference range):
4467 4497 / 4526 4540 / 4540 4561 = 1.8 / 20.6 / 19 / 22.3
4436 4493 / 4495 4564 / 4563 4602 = -2.7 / 19.1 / 21.7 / 22.3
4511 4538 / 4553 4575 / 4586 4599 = -1.2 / 20.5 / 22.7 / 22.4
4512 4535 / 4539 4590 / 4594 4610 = -2.6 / 20.2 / 22.5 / 22.6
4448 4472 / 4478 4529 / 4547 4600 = -3.1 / 18.5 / 21.2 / 22.3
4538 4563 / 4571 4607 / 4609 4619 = 1.4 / 22.4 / 22.2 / 23.5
